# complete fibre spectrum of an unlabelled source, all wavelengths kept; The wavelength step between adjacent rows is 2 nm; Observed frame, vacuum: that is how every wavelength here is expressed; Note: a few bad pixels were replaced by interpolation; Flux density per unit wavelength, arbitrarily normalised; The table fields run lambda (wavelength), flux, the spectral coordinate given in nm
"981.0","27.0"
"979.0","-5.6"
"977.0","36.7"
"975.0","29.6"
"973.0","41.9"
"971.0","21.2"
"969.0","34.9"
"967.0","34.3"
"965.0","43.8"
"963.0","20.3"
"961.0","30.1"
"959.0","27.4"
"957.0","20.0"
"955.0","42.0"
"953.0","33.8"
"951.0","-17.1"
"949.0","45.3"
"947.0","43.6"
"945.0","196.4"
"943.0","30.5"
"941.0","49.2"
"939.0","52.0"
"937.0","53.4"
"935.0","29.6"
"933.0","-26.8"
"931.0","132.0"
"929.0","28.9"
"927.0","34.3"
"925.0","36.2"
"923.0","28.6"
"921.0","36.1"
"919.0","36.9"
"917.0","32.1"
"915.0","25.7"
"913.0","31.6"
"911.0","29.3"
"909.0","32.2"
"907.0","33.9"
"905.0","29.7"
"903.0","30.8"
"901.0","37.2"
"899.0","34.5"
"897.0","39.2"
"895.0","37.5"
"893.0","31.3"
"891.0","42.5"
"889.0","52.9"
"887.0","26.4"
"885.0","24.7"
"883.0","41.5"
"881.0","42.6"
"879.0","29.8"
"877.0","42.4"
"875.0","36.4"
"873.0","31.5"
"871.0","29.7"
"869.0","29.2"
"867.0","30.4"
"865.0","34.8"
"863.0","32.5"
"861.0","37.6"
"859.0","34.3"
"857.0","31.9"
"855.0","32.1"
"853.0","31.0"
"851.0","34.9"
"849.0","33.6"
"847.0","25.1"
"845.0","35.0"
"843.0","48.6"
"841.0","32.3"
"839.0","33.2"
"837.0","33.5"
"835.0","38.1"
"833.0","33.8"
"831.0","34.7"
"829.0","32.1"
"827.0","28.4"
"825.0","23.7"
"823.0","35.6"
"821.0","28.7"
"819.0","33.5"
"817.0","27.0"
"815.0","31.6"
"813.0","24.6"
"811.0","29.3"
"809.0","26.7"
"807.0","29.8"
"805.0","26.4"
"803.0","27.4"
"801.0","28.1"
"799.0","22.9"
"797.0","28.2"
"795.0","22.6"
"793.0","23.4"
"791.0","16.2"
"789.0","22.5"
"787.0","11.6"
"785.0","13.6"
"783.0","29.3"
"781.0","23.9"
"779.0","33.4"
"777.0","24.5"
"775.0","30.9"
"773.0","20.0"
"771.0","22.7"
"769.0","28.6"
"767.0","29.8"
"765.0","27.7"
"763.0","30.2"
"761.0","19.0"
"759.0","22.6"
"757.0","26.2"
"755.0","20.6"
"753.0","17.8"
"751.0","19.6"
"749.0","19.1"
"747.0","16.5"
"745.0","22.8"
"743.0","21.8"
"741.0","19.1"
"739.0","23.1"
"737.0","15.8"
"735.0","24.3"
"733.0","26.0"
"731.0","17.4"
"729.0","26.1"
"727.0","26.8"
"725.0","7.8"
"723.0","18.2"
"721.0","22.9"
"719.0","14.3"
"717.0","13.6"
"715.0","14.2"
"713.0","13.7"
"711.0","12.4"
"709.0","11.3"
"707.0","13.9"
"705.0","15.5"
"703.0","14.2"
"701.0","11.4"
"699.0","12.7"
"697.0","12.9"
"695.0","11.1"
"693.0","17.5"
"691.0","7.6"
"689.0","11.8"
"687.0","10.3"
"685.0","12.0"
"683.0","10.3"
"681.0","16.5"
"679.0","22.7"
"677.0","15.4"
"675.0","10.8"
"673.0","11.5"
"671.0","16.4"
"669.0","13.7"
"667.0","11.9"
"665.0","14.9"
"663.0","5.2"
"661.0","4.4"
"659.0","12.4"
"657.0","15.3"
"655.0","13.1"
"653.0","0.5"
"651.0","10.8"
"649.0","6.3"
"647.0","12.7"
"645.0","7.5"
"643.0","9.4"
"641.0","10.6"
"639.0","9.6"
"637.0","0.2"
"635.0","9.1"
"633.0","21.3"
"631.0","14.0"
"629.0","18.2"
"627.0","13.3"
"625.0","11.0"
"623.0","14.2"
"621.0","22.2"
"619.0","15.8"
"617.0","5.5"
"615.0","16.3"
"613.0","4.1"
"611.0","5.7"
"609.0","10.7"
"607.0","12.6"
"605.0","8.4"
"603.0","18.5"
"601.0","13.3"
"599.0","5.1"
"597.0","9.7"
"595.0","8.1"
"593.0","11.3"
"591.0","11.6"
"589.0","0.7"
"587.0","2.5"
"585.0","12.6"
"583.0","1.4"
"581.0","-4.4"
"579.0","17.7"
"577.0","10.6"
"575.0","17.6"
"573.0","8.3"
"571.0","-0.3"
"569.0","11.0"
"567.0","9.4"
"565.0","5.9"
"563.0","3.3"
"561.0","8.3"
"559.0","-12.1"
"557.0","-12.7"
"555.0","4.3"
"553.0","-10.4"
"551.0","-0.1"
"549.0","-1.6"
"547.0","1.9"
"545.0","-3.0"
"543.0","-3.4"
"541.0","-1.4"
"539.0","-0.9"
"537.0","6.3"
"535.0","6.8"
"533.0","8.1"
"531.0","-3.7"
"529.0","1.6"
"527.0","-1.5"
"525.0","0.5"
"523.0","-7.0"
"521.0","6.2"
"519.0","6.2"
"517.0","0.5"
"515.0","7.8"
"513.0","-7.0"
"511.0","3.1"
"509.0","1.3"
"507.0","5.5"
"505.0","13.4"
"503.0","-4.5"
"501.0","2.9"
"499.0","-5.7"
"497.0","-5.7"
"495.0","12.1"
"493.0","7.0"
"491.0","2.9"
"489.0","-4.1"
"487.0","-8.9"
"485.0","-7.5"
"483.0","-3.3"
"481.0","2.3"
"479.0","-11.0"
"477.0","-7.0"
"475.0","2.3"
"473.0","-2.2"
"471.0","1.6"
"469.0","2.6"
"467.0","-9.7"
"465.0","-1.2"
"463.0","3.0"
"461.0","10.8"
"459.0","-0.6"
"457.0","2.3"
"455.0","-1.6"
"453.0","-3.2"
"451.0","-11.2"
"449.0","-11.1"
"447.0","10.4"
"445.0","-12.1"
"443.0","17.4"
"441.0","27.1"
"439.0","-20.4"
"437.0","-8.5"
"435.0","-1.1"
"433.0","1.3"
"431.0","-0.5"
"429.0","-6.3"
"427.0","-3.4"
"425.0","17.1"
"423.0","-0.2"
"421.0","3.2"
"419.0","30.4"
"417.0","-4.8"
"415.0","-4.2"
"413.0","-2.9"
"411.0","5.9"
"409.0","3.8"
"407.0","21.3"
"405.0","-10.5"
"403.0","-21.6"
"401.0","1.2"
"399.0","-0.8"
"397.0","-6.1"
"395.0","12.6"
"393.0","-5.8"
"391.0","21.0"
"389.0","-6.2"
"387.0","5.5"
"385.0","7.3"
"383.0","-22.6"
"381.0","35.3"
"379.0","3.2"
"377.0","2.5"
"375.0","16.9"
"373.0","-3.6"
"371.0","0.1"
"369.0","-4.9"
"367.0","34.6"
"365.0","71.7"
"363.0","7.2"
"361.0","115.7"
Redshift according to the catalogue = 0.823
